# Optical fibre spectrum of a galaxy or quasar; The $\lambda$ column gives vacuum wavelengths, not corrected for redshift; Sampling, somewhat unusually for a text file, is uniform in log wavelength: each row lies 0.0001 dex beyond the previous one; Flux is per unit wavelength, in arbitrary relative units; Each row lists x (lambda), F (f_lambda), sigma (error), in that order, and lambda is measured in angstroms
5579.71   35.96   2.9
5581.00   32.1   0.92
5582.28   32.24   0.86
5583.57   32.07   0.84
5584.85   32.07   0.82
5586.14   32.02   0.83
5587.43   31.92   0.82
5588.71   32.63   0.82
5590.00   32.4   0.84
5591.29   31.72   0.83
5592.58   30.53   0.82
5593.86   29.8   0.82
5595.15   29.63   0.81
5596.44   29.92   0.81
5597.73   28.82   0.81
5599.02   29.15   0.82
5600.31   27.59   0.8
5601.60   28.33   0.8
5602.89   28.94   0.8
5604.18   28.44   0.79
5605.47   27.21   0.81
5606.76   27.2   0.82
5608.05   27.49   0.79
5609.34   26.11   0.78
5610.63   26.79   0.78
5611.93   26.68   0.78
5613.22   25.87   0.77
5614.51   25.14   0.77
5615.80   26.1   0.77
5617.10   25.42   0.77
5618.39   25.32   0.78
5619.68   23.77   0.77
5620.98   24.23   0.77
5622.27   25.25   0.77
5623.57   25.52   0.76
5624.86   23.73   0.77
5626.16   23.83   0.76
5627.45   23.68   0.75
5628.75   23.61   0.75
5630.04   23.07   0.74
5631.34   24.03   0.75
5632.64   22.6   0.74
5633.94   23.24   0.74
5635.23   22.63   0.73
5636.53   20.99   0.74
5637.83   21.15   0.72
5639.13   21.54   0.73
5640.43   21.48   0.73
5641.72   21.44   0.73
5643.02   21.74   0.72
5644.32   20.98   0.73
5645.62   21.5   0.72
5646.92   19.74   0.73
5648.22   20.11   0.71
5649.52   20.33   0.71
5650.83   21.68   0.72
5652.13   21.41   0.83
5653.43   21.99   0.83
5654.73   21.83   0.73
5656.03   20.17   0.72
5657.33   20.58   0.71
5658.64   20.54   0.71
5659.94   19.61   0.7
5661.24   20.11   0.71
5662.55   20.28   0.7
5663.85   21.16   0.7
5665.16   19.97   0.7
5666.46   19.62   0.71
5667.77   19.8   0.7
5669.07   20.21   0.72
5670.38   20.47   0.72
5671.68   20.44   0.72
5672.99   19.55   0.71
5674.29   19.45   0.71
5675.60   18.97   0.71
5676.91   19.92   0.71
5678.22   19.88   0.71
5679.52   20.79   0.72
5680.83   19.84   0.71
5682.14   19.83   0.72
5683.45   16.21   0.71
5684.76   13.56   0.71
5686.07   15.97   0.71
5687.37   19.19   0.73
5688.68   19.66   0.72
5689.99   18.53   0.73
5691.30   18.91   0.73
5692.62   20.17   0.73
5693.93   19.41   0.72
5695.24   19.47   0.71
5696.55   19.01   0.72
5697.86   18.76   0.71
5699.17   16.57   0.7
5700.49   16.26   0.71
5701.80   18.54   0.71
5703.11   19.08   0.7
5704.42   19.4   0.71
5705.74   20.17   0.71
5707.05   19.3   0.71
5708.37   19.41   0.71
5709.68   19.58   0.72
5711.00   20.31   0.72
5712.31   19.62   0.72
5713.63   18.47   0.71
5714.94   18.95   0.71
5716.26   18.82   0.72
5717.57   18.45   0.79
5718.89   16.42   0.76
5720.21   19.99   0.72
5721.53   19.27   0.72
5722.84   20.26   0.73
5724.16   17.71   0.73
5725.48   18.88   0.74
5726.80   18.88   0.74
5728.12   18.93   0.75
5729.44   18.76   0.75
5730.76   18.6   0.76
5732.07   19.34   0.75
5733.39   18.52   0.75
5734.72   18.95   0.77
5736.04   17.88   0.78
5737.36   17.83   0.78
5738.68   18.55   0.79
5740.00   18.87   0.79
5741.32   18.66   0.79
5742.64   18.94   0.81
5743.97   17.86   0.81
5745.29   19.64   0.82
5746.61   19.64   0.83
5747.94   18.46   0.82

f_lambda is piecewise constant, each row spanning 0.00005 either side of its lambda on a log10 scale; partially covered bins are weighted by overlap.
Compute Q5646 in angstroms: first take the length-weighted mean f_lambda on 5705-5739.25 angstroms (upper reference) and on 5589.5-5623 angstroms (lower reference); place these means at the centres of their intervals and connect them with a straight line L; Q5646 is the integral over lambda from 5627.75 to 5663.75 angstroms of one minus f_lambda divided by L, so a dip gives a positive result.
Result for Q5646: 4.7 angstroms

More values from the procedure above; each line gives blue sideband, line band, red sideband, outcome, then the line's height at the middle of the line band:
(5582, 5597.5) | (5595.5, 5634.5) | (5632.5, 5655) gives 1.11 angstroms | 26.7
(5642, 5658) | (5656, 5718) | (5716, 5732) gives 2.08 angstroms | 19.9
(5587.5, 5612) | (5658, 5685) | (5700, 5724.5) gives 3.59 angstroms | 22.6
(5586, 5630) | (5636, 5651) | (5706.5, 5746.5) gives 2.29 angstroms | 24.8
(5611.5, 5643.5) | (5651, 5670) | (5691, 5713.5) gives 0.95 angstroms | 21.6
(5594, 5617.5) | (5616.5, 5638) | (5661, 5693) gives 1.17 angstroms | 25.1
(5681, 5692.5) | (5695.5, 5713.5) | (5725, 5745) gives -0.72 angstroms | 18.2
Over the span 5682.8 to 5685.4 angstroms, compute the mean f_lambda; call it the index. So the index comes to 14.9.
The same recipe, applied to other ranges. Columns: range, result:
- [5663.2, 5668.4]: 20.1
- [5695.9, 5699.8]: 18.1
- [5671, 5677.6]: 19.7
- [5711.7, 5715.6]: 19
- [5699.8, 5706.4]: 18.7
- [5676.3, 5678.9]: 19.9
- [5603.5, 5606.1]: 27.9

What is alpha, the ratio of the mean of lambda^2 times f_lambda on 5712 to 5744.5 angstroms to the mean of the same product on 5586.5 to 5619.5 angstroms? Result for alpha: 0.69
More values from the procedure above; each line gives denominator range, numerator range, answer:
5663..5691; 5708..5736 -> 1.00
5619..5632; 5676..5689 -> 0.78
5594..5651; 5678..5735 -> 0.79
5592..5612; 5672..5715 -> 0.69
